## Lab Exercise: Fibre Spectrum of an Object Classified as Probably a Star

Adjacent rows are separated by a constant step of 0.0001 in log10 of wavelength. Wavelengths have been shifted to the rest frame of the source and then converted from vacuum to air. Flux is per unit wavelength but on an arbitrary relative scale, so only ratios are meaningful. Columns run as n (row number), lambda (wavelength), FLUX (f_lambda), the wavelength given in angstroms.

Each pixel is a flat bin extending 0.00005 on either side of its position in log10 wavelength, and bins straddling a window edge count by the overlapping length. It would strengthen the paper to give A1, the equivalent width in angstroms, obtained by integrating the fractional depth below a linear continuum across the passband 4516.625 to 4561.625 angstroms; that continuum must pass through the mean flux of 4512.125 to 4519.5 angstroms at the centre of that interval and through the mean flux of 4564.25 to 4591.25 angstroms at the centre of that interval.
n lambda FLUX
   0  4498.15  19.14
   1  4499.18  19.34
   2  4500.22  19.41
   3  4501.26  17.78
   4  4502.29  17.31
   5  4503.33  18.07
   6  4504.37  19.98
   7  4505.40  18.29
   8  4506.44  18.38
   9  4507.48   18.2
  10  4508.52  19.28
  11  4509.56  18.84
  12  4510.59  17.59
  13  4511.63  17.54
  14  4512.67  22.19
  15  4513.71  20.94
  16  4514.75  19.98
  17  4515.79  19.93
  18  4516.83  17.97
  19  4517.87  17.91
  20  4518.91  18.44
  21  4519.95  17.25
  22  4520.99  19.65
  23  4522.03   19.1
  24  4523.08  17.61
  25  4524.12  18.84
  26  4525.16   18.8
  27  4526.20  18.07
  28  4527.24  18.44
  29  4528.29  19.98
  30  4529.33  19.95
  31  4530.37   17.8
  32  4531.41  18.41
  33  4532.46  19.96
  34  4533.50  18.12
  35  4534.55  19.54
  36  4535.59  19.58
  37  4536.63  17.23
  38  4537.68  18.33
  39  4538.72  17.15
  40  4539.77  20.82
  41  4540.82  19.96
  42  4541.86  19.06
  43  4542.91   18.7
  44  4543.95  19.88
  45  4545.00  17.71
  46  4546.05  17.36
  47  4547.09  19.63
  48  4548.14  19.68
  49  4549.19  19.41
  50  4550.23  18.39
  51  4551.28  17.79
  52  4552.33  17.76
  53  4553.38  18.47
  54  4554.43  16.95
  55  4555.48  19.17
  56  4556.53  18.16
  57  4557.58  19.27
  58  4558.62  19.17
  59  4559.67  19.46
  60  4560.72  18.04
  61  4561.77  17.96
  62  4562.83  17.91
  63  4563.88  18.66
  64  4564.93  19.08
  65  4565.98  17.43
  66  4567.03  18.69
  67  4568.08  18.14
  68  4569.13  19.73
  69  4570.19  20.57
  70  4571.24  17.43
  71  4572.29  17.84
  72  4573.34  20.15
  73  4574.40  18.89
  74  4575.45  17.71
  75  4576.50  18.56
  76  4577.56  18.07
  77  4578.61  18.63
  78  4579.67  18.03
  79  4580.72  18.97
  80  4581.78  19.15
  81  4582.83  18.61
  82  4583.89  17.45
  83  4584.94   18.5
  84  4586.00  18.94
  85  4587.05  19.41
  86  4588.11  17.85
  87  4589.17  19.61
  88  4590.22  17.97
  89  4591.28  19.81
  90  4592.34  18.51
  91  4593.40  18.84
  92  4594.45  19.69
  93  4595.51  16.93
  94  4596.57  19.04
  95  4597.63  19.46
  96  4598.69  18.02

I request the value 1.30 angstroms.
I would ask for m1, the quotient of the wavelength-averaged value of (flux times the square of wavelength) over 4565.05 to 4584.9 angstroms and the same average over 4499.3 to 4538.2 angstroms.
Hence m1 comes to 1.01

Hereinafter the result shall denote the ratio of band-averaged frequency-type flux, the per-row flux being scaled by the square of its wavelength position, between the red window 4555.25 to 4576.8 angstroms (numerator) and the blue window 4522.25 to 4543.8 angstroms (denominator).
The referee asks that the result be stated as 1.01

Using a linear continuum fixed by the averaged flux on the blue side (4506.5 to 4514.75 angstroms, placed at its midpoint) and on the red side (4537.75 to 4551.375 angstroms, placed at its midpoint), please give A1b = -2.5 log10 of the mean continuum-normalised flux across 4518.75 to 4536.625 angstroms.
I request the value 0.017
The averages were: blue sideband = 19.2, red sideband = 18.9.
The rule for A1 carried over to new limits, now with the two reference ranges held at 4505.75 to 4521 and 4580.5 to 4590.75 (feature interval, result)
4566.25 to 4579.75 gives 0.0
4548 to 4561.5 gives 0.1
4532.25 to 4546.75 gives 0.0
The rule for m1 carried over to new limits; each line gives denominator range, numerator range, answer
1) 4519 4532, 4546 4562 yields 1.01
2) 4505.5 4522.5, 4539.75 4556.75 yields 1.00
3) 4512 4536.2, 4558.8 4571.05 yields 1.00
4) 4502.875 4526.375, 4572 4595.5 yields 1.02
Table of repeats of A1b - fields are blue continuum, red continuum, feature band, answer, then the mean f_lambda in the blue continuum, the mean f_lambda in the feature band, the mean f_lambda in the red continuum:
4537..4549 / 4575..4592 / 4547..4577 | 0.01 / 18.9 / 18.6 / 18.6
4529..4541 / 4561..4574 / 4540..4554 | 0.00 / 18.9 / 18.8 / 18.6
